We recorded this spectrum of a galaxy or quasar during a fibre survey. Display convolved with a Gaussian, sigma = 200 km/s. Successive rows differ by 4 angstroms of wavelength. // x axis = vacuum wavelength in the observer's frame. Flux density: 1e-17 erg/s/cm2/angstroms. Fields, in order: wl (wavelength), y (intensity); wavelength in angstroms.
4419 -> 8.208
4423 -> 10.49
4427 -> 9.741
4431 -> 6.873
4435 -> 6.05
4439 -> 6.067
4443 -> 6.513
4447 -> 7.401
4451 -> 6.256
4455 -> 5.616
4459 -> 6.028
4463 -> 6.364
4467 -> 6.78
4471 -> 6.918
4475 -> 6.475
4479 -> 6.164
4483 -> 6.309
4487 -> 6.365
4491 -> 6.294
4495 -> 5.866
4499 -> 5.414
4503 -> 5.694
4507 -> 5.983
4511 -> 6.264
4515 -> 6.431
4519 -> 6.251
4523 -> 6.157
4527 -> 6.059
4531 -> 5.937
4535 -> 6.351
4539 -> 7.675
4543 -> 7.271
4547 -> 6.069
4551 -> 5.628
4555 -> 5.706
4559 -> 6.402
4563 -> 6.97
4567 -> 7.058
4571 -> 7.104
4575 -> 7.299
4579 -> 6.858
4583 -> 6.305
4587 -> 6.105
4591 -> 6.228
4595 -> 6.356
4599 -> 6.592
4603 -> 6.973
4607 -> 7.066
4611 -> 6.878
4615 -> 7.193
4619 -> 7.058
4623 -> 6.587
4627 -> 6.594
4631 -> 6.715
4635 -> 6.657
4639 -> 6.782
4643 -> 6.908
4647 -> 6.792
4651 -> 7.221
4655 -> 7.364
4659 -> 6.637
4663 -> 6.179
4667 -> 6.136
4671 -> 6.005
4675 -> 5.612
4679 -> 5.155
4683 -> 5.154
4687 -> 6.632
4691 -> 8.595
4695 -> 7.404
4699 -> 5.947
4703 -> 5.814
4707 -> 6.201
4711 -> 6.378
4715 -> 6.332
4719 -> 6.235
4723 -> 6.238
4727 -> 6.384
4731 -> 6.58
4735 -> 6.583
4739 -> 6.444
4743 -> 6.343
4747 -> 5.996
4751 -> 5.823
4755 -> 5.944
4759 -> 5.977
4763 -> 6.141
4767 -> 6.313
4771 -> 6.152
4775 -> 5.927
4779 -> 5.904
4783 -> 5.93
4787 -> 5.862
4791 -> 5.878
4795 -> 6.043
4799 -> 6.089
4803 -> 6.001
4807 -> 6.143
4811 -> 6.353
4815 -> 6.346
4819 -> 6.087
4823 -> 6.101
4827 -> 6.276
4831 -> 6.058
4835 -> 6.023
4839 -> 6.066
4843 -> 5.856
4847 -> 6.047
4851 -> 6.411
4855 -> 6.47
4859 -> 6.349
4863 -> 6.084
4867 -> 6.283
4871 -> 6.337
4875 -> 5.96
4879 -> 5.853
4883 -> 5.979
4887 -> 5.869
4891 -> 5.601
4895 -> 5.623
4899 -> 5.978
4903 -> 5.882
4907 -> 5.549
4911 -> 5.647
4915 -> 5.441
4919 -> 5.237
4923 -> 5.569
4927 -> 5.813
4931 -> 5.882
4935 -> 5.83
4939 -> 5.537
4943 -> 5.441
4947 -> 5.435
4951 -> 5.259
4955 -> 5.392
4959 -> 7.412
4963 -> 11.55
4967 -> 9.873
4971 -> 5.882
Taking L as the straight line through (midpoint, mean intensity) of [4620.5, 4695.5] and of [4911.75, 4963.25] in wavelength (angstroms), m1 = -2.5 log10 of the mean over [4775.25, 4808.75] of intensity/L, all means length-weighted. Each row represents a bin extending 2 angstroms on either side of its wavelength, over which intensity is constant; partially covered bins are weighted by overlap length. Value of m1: 0.052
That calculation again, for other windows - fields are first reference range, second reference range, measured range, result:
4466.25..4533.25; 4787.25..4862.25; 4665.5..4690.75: 0.03 mag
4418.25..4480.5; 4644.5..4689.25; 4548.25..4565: 0.08 mag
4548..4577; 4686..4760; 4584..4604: 0.02 mag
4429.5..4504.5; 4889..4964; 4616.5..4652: -0.11 mag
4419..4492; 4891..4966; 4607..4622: -0.07 mag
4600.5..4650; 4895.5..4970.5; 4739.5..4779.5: 0.09 mag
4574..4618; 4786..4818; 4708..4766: 0.01 mag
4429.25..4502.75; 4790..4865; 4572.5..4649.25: -0.08 mag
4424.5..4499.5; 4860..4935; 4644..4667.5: -0.09 mag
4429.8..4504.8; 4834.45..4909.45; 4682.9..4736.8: -0.07 mag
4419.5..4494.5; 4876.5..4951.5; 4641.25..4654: -0.11 mag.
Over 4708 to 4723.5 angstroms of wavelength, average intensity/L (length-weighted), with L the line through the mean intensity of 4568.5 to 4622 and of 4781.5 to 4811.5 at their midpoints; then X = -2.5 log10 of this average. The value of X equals 0.00 mag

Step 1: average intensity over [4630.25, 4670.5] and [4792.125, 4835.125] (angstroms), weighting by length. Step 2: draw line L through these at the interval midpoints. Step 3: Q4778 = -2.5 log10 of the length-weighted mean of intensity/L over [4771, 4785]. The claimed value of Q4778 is 0.06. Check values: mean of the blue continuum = 6.71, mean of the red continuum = 6.14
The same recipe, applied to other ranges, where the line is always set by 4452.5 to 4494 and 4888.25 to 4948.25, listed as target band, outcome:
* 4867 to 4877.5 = -0.08 mag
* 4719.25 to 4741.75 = -0.09 mag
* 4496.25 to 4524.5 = 0.04 mag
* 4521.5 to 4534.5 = 0.03 mag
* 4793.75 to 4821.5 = -0.06 mag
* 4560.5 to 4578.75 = -0.15 mag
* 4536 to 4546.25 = -0.16 mag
